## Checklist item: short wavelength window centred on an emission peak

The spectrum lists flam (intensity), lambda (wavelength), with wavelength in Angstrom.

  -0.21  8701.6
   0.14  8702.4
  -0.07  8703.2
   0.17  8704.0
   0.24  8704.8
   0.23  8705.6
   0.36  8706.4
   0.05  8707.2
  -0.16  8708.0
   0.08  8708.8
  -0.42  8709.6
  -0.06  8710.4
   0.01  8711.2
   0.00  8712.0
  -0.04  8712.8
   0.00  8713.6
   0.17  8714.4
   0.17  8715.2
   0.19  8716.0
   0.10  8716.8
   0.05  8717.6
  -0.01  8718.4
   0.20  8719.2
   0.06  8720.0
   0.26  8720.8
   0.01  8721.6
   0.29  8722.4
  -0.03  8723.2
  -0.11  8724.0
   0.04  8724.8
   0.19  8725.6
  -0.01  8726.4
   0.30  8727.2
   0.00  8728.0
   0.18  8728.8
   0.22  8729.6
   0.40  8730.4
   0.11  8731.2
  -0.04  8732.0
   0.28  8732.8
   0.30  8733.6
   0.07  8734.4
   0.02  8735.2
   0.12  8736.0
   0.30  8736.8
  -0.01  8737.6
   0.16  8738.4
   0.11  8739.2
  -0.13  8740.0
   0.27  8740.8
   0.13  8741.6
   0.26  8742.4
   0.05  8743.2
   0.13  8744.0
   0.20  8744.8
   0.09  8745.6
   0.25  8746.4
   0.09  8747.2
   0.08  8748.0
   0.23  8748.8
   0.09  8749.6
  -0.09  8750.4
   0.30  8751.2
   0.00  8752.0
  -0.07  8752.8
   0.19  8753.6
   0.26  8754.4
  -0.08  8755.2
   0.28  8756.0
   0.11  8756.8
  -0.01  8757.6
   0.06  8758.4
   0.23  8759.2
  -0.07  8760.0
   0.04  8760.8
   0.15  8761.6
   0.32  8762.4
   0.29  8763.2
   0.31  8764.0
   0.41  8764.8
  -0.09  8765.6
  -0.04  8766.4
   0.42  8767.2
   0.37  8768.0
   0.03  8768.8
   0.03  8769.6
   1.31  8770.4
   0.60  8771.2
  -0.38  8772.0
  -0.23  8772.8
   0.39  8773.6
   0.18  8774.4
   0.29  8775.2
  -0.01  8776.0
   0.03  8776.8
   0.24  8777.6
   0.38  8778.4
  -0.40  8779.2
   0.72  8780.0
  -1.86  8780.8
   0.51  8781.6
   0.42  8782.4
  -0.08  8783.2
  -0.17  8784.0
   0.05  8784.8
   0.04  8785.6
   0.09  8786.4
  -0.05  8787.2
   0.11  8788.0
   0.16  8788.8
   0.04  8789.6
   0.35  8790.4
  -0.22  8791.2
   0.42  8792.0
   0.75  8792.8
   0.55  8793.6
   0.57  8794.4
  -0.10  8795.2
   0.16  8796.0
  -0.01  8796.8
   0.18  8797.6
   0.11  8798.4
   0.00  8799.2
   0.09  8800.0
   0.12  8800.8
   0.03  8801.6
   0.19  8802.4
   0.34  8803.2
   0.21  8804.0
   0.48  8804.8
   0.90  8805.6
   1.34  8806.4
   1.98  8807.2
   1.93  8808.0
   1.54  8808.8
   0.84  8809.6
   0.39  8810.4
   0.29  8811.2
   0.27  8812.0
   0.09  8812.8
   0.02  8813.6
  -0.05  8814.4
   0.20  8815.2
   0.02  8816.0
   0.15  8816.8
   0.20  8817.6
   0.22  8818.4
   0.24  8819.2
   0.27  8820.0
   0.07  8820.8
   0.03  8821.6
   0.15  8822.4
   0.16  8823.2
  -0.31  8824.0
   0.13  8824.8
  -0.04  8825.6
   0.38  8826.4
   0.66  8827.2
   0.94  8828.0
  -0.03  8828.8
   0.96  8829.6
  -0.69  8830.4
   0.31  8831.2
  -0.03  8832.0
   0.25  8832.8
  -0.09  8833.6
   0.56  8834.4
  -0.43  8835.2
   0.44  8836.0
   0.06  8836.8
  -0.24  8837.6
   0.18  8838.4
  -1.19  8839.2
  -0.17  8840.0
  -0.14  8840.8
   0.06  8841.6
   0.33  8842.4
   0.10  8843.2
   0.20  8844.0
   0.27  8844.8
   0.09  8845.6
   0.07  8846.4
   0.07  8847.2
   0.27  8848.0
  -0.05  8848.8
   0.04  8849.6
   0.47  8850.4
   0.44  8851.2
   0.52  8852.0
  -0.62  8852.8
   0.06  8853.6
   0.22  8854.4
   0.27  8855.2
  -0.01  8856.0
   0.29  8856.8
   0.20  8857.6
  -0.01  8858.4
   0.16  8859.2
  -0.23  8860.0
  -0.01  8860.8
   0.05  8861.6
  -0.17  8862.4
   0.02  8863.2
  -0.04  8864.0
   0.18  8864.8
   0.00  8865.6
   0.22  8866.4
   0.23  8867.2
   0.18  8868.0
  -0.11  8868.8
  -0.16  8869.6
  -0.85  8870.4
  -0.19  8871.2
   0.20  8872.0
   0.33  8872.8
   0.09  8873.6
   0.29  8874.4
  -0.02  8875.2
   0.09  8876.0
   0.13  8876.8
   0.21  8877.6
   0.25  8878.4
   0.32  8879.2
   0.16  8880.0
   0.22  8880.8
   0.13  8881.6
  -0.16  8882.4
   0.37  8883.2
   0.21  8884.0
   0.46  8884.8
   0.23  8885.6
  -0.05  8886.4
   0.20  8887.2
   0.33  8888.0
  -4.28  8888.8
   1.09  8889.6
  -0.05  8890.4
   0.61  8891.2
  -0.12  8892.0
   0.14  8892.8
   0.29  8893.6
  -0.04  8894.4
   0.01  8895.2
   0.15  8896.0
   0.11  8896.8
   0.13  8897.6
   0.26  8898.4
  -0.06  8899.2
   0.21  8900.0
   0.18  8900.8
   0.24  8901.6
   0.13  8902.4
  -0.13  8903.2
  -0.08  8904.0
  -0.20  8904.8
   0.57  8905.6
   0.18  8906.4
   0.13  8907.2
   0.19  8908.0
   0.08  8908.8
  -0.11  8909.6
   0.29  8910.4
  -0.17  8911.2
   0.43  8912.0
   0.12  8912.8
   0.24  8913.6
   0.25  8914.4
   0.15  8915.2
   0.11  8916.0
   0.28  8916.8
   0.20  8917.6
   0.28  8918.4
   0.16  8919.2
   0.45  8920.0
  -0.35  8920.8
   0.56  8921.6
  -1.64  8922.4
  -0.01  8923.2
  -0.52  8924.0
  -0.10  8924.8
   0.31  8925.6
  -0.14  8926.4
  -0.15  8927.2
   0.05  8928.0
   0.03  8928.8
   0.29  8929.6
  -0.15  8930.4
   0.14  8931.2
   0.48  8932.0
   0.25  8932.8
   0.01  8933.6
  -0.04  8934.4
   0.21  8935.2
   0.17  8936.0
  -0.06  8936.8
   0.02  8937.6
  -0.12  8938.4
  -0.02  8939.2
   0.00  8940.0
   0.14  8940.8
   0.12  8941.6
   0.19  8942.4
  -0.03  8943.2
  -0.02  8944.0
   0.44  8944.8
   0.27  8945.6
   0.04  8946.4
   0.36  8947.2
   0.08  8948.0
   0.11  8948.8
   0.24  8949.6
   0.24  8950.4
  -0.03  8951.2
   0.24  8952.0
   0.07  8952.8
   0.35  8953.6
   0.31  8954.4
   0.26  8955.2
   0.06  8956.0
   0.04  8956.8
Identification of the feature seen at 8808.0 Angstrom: H-beta 4861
